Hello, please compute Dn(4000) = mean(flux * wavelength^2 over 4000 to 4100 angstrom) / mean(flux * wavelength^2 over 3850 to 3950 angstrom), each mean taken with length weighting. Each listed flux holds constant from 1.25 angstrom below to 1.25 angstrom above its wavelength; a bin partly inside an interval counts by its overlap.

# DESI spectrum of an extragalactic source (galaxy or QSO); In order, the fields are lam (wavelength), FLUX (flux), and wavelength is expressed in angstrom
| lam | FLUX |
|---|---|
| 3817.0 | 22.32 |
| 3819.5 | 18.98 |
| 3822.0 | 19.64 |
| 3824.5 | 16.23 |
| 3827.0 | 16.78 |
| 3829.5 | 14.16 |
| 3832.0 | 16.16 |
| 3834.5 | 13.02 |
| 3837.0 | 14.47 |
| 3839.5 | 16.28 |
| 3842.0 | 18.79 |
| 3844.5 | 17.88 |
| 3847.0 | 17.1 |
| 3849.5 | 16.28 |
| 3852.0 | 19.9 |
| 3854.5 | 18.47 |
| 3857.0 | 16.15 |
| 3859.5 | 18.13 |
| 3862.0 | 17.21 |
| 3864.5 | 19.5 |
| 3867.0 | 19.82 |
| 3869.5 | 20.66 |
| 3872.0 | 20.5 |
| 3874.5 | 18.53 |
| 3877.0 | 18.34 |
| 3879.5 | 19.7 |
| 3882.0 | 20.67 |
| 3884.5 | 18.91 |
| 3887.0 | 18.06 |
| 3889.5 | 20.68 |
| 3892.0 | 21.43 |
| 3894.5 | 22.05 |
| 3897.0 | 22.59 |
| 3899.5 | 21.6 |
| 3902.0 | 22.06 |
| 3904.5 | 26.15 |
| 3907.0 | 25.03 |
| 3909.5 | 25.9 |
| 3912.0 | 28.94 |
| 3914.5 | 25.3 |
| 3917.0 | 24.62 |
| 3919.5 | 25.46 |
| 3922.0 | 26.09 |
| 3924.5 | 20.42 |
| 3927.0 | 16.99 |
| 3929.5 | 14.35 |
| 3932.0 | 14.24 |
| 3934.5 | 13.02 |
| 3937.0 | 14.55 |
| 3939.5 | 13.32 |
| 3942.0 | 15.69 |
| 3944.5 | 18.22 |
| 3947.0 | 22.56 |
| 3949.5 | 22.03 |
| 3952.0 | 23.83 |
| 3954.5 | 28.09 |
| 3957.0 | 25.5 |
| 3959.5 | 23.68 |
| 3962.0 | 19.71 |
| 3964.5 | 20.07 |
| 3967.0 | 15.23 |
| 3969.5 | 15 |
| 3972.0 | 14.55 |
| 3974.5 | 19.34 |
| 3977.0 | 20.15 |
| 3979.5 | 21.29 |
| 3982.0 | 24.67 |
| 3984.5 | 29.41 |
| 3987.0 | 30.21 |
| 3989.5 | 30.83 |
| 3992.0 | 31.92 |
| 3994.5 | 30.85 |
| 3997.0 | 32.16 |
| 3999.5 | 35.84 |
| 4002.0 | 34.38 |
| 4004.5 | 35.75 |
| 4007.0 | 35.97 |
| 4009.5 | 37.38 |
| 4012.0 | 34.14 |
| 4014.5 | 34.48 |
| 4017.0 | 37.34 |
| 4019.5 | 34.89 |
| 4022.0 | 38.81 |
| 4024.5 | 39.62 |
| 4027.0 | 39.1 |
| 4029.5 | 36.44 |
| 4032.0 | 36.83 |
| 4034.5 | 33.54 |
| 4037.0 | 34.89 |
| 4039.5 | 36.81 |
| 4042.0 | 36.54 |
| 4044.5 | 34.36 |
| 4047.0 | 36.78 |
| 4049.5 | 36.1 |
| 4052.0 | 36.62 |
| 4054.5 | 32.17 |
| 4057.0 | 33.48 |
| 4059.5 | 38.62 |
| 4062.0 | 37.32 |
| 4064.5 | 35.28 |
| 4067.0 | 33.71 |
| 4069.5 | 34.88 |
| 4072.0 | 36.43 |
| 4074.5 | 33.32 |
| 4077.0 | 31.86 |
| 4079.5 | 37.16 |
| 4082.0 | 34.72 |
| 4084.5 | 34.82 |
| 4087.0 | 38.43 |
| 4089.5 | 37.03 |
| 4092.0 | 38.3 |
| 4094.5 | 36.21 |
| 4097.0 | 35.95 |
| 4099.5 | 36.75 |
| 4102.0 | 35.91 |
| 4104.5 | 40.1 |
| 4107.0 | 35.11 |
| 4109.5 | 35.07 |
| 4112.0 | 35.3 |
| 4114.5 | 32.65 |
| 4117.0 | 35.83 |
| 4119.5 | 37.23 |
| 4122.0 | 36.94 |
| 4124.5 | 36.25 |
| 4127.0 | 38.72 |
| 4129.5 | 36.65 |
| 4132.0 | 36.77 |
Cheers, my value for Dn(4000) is 1.92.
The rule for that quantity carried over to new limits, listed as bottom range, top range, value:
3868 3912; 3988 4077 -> 1.76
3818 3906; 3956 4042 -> 1.72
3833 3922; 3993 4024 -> 1.85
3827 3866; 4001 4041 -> 2.34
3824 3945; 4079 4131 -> 2.11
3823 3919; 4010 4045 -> 1.99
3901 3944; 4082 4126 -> 1.93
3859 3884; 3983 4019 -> 1.86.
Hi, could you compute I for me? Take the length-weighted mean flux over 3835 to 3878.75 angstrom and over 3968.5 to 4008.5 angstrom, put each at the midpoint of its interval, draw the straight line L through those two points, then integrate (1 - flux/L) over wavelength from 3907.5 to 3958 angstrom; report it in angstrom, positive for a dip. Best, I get 5.5 angstrom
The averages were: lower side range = 18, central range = 21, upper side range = 27.8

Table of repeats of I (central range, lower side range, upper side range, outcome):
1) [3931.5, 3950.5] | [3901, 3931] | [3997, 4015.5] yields 7.1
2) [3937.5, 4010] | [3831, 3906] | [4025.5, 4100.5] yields 9.1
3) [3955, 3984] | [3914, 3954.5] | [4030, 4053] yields 5.2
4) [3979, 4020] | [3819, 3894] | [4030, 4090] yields -3.0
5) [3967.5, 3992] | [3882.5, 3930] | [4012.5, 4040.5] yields 6.5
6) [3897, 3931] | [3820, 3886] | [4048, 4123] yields -1.1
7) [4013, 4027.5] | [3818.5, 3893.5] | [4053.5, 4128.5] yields -3.2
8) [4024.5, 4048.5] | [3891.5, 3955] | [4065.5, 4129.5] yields -4.3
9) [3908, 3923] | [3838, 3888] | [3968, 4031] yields -1.8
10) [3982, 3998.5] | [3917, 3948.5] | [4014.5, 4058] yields -1.4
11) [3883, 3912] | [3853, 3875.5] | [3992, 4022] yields 0.1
